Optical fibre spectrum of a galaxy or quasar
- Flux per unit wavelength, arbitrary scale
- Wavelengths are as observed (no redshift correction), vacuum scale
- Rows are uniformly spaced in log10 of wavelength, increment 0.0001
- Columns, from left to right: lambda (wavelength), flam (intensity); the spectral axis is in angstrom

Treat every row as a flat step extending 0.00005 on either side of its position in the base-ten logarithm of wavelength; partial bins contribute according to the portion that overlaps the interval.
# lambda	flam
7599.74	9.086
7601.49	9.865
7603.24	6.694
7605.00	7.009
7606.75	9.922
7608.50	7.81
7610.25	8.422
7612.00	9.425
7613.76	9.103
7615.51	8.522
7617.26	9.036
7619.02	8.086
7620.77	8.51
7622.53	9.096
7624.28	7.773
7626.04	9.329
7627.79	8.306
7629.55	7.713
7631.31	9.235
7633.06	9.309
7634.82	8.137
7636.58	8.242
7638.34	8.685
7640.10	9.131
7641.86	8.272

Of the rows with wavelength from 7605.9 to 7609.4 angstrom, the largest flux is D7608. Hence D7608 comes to 9.922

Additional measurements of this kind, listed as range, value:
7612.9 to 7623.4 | 9.103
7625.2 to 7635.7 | 9.329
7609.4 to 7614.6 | 9.425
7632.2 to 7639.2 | 9.309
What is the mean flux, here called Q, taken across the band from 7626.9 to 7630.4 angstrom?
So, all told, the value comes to 8.02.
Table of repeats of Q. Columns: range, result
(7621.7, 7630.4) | 8.45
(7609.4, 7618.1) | 8.91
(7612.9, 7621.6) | 8.66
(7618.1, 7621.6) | 8.3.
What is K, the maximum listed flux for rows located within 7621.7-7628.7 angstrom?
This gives 9.329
